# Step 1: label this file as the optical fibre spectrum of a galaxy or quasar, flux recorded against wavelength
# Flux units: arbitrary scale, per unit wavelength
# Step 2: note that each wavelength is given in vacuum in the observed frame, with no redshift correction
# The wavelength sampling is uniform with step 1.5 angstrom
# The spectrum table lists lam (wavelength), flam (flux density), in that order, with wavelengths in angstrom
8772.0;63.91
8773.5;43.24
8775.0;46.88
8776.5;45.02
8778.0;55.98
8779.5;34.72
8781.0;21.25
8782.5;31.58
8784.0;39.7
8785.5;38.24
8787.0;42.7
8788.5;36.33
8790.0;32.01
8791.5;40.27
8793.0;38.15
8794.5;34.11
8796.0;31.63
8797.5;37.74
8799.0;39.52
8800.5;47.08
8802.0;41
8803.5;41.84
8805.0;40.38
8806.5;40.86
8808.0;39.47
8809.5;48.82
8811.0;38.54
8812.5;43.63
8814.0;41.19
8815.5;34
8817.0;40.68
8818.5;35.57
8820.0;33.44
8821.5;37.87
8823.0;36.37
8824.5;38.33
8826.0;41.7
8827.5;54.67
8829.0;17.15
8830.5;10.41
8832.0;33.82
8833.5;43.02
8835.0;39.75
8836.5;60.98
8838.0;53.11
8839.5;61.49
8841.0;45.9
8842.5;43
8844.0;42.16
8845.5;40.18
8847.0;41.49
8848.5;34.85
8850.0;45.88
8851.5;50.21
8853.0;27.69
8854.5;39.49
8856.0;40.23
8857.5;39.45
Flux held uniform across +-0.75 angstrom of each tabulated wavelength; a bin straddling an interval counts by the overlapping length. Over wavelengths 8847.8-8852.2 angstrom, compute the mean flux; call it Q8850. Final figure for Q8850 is 43.7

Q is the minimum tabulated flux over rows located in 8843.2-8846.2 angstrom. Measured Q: 40.18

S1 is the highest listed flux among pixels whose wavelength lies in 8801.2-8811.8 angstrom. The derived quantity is 48.82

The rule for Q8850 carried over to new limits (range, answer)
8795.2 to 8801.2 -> 38.9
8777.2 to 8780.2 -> 45.5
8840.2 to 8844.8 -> 43.8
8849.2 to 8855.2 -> 40.8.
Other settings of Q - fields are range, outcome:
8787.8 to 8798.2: 31.63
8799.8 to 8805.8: 40.38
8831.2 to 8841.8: 33.82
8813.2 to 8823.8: 33.44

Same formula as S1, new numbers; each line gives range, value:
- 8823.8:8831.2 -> 54.67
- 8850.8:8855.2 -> 50.21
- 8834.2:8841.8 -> 61.49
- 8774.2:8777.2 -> 46.88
